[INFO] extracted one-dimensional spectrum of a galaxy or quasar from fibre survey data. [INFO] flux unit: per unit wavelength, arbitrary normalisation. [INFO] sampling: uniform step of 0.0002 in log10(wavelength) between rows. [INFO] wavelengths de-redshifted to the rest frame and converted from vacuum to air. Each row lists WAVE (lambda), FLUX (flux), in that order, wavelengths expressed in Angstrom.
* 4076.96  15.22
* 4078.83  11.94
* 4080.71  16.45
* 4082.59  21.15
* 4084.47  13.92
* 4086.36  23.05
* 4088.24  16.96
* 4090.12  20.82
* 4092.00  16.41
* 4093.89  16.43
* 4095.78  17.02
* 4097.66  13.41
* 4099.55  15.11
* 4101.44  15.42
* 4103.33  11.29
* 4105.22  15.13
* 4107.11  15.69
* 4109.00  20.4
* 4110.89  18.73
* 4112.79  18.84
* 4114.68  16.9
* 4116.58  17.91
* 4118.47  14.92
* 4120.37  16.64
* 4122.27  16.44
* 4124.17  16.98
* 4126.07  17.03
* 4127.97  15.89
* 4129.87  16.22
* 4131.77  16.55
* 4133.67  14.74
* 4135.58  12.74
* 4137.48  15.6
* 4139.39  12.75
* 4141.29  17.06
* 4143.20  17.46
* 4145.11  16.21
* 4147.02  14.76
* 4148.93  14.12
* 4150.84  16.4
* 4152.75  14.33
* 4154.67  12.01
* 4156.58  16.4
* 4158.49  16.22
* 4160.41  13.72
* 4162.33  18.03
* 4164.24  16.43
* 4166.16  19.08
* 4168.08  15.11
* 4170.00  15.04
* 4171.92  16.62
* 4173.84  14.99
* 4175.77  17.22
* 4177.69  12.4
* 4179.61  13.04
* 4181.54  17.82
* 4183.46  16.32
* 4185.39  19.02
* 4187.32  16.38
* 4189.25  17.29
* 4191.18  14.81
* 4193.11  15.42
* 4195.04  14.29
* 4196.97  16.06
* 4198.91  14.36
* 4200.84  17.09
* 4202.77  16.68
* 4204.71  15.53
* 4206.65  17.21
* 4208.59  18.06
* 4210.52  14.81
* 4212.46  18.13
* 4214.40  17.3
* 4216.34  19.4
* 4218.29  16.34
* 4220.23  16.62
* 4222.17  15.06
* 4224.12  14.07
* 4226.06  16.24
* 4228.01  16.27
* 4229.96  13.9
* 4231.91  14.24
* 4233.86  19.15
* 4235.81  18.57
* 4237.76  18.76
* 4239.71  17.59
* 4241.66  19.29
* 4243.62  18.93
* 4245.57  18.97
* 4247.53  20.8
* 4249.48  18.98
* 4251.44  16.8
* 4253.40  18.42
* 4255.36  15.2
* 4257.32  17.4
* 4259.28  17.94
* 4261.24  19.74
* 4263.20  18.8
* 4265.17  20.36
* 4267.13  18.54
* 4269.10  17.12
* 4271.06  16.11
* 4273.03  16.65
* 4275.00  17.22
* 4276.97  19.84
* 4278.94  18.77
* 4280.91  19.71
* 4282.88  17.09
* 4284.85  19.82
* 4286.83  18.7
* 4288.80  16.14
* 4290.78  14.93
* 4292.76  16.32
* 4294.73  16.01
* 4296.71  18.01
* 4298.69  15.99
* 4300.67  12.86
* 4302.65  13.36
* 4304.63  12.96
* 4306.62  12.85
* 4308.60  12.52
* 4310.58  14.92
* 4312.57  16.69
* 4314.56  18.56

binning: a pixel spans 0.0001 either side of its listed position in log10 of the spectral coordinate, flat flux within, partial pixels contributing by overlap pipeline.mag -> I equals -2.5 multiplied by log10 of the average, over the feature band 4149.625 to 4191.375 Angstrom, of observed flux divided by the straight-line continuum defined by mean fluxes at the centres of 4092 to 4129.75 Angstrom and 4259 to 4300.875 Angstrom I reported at 0.062 mag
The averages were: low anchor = 16.3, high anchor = 17.7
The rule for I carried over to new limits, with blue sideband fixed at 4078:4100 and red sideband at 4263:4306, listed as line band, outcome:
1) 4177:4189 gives 0.064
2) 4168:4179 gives 0.121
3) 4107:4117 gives -0.082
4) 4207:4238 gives 0.021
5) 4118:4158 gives 0.097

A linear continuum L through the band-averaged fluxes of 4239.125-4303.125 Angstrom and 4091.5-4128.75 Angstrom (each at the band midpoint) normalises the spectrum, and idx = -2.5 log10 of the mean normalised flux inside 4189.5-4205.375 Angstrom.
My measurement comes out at 0.10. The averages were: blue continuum 16.3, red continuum 17.7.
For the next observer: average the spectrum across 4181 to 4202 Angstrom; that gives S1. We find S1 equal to 16.2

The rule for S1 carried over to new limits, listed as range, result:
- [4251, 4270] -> 18.1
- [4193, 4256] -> 17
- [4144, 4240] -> 16.1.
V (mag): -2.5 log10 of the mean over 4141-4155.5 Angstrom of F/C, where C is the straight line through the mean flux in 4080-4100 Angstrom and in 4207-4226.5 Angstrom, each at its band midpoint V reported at 0.123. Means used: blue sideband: 17.4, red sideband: 16.6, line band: 15.2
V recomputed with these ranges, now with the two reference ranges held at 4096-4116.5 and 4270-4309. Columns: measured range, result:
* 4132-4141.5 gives 0.12 mag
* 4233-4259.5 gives -0.13 mag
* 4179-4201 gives 0.02 mag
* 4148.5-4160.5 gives 0.10 mag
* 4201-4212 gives -0.02 mag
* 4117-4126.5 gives -0.02 mag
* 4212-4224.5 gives -0.03 mag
